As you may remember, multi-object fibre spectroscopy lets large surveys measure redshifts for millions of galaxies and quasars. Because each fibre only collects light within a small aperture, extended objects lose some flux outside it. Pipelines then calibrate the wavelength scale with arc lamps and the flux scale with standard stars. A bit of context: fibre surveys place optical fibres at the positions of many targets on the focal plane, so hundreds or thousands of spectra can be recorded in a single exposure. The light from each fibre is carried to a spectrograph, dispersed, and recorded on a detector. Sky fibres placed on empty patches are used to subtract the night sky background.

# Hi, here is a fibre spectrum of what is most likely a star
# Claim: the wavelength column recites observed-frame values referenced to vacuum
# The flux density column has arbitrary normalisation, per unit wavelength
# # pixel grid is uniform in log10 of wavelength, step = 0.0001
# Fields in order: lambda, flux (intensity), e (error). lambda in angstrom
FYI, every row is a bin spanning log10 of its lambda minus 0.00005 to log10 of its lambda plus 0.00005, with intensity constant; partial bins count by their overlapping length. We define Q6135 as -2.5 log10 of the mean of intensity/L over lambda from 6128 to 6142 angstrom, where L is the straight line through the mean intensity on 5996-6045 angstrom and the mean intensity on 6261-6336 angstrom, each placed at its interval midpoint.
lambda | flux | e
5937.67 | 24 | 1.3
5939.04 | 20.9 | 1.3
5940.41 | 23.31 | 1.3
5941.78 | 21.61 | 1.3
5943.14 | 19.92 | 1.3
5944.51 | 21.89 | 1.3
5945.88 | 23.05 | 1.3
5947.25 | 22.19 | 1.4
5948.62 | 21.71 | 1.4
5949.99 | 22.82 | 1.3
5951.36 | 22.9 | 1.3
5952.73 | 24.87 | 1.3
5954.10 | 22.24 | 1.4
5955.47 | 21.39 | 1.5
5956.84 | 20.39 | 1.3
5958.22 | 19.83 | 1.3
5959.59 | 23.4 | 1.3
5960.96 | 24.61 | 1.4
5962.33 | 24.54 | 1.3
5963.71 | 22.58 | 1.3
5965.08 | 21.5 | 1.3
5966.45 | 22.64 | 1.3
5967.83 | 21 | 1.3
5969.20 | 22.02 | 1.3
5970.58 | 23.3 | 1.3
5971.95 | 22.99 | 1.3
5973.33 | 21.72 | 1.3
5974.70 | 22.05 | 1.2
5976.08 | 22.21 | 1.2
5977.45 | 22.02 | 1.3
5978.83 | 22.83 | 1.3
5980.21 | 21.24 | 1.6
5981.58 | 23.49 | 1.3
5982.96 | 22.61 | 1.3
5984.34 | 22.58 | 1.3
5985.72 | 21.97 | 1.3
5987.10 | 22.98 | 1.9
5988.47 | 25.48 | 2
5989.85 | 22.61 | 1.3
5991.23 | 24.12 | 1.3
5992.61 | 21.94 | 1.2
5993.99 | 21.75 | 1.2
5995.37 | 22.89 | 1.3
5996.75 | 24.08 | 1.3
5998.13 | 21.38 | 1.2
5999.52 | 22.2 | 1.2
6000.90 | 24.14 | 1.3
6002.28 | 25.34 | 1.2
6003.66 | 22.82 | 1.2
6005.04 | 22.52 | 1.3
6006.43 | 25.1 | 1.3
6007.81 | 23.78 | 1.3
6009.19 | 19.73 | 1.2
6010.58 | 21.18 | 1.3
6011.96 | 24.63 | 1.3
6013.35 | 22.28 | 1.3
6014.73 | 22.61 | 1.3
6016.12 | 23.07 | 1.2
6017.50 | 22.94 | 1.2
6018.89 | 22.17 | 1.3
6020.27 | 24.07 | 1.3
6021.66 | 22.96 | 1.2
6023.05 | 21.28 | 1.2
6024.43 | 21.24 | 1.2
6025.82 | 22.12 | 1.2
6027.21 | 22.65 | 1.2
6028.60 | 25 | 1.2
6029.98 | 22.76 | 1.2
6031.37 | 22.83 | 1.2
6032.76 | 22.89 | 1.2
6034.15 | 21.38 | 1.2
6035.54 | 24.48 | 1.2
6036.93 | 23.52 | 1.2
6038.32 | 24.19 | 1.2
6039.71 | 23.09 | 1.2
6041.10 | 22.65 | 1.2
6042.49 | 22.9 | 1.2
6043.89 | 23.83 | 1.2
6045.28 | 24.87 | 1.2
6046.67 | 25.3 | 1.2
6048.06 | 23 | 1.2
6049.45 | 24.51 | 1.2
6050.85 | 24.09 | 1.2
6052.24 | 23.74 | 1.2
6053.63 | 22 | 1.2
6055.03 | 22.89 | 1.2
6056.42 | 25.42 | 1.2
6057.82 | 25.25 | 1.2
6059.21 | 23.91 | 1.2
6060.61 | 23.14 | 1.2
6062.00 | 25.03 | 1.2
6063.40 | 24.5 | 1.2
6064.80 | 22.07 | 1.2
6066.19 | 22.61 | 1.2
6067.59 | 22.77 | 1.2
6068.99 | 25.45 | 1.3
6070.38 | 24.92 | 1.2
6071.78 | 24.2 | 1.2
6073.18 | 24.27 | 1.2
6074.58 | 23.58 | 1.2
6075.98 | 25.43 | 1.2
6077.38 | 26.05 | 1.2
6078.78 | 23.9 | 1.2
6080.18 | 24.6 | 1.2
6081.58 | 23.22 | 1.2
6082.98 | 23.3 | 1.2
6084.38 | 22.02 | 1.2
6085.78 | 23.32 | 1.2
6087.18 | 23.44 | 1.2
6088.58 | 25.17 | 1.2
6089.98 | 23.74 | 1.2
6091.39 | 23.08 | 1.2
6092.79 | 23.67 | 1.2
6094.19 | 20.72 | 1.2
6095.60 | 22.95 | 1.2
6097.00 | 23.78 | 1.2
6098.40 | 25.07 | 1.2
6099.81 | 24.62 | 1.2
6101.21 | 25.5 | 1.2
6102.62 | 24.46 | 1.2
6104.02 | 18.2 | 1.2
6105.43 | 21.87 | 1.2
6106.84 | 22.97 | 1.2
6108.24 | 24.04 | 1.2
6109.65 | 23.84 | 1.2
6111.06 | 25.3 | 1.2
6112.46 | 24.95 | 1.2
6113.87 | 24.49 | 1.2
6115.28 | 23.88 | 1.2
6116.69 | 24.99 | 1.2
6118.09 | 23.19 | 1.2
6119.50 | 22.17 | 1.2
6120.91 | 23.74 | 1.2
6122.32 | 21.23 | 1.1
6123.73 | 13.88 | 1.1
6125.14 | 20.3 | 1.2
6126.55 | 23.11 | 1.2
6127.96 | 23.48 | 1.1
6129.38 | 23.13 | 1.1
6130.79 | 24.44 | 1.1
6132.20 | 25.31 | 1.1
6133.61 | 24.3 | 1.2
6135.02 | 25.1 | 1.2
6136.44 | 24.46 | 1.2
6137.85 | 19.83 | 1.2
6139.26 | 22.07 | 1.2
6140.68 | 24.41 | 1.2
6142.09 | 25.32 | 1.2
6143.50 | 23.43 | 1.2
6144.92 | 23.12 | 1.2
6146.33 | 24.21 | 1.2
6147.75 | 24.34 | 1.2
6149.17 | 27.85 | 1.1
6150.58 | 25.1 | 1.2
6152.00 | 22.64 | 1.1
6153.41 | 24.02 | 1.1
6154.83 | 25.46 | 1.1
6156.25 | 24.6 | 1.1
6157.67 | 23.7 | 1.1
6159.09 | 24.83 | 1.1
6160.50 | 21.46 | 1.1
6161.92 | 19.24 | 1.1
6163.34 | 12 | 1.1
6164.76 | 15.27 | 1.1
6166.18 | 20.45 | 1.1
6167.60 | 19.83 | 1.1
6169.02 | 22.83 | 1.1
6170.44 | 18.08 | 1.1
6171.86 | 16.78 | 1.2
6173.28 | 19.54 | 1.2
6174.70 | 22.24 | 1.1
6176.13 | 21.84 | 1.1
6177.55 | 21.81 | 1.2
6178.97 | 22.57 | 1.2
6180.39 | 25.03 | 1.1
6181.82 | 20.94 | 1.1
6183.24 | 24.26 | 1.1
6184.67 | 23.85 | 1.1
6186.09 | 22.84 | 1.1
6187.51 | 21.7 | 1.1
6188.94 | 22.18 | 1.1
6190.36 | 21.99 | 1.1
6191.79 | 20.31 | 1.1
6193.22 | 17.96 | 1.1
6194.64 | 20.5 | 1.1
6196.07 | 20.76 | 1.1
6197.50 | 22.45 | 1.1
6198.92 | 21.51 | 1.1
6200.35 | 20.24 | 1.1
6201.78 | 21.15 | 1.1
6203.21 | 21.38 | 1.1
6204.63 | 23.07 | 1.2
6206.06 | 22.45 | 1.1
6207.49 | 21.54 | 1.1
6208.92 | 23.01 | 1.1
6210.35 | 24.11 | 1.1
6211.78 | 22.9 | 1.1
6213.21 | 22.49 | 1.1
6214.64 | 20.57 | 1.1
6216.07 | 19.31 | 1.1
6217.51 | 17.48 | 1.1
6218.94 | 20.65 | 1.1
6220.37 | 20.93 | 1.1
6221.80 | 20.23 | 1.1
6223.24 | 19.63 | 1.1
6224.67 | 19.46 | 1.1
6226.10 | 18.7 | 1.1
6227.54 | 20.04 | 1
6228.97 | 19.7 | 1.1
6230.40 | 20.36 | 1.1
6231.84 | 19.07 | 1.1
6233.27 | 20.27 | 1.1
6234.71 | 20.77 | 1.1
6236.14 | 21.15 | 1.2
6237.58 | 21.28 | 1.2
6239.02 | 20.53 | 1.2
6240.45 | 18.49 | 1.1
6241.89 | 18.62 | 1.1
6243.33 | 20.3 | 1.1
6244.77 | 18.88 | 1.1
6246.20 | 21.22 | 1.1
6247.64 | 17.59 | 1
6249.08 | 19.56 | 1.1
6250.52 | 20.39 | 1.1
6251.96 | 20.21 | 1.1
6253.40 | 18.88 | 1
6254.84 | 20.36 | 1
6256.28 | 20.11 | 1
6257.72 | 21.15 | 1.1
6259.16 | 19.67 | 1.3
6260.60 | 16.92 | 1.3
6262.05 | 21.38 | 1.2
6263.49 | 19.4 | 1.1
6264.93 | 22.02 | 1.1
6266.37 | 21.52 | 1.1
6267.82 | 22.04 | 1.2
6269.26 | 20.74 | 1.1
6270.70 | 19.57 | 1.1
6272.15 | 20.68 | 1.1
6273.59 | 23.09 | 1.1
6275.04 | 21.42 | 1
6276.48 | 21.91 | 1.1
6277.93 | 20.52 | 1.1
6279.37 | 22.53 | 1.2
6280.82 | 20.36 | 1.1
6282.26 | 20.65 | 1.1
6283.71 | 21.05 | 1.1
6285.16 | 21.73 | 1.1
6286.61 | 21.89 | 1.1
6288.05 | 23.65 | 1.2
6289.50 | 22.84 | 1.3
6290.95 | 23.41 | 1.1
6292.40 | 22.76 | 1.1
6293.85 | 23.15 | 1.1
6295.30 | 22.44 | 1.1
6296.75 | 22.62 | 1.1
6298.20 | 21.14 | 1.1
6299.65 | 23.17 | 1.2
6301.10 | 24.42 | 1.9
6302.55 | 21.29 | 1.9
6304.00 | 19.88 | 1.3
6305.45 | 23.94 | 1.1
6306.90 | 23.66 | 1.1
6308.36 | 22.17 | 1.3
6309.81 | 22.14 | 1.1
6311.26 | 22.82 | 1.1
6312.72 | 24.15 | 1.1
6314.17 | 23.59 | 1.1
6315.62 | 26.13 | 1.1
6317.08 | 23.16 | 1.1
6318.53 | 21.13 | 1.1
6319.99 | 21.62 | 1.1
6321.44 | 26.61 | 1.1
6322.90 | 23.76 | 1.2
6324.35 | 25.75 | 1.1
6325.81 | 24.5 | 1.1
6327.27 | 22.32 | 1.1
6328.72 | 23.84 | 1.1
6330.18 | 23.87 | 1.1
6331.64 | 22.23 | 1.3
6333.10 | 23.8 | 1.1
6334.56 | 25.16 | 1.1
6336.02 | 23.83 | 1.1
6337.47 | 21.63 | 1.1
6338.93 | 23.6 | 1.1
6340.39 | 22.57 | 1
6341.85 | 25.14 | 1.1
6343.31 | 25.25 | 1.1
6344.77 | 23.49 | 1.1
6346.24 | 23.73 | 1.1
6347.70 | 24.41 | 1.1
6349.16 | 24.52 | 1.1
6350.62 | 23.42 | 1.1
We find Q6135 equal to -0.04 mag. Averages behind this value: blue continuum 23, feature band 23.7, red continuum 22.5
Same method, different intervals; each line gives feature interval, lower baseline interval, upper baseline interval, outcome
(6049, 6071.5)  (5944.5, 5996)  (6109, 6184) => -0.06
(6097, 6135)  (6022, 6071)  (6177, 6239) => -0.03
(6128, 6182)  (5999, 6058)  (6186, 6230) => -0.04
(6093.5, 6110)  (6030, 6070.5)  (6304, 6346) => 0.02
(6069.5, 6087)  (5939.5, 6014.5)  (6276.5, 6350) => -0.06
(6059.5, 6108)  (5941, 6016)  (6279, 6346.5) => -0.04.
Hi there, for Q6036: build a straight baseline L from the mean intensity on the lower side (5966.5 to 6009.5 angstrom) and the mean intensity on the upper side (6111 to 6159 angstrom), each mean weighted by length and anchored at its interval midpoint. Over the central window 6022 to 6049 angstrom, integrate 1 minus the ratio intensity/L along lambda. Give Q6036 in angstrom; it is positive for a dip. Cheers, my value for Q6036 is -0.2 angstrom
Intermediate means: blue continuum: 22.8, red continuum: 23.6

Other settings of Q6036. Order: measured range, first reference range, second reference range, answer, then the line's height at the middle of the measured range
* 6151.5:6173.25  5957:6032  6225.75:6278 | 0.4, 21.1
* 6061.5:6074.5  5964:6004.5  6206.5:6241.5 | -1.2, 21.9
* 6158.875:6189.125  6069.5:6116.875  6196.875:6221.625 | 1.8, 22.2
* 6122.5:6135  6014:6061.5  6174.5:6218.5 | 0.0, 22.4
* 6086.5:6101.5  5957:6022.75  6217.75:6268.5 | -1.5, 21.6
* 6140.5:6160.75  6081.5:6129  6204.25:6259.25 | -2.1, 22.1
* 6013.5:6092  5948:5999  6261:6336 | -3.5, 22.6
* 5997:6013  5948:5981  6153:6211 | -0.6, 22.2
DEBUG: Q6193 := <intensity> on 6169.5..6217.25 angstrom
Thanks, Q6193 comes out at 21.5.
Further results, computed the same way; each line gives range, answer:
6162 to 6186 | 20.5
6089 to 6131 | 23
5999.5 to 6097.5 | 23.5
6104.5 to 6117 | 23.9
